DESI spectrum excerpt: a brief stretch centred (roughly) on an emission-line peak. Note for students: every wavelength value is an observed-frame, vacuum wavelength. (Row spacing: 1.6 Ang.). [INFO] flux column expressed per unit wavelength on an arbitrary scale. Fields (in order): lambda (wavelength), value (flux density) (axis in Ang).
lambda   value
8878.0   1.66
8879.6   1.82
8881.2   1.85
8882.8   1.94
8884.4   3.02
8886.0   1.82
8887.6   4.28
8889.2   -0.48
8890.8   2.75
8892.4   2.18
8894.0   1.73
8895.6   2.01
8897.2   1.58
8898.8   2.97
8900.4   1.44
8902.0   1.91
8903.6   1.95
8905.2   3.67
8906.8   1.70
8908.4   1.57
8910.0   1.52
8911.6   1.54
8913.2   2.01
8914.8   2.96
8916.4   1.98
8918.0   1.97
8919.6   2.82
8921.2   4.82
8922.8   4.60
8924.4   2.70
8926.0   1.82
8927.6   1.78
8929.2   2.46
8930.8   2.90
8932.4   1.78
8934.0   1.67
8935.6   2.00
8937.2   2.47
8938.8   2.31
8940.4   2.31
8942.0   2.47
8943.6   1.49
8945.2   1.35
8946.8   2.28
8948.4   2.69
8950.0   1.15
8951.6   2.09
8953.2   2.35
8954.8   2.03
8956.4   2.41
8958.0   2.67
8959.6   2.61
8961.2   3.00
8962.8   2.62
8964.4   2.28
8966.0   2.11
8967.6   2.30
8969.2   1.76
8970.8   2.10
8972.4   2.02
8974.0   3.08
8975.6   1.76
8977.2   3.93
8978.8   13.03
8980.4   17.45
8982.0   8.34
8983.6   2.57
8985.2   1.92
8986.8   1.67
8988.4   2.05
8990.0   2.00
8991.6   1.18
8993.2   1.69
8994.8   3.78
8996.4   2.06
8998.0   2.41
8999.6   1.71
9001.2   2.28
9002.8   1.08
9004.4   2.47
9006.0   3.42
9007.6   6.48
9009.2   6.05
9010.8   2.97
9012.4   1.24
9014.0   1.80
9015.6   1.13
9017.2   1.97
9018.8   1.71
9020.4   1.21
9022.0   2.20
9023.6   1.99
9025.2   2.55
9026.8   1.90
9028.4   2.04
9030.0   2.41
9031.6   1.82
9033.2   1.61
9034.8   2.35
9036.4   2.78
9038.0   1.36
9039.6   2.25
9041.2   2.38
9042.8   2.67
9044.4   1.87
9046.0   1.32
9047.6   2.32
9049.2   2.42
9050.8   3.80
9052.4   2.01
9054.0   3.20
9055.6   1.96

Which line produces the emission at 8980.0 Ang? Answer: Halpha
